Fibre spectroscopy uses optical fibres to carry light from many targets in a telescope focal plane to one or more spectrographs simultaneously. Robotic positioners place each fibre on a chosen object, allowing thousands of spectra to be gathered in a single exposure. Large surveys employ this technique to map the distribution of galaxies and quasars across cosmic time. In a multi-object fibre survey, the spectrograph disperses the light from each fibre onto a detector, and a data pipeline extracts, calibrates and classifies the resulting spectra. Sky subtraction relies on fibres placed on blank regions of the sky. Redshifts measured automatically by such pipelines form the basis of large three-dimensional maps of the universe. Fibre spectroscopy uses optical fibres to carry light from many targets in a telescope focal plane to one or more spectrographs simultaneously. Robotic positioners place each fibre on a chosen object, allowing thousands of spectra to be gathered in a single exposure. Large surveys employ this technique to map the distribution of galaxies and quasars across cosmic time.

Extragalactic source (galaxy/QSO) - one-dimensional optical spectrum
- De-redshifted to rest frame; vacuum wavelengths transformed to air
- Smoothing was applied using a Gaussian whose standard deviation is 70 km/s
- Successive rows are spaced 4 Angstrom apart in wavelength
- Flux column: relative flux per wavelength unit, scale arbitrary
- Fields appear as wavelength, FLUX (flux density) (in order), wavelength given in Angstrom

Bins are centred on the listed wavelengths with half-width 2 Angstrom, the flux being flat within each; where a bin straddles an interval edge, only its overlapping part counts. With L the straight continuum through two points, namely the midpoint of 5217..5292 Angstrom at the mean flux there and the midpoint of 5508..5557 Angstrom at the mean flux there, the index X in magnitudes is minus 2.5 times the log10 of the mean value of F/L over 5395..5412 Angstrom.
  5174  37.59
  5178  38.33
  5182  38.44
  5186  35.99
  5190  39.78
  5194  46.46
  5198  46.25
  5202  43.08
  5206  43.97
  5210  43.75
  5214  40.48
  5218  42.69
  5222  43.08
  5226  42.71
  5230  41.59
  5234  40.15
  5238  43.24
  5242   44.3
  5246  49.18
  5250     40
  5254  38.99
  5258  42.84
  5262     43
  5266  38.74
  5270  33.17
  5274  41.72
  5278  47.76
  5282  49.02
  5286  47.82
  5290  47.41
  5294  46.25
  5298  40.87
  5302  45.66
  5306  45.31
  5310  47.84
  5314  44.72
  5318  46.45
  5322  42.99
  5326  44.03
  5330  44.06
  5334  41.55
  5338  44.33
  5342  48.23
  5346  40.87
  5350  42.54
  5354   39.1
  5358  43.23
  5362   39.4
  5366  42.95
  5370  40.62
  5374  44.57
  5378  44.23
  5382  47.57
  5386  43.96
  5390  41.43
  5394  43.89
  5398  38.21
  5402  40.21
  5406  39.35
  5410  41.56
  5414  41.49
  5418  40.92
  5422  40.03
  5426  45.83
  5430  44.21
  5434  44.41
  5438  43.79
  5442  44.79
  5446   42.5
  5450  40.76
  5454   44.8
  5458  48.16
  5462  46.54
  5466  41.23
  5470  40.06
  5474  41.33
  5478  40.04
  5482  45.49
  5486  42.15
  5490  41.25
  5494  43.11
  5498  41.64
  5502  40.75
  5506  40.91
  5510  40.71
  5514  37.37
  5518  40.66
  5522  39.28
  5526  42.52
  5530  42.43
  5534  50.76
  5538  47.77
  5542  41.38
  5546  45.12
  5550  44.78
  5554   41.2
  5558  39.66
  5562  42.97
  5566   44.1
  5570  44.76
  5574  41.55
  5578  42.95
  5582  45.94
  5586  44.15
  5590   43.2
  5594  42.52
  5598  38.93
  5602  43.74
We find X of 0.07 mag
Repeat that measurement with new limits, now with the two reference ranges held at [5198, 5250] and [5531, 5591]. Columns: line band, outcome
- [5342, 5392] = 0.019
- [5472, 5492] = 0.045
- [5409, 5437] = 0.024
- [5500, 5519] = 0.099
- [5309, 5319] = -0.067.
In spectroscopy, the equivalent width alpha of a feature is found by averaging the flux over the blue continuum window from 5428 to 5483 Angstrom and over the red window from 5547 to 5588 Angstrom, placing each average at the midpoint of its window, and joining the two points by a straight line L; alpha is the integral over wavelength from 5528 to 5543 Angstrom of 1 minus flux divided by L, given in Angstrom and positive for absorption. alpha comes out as -0.89 Angstrom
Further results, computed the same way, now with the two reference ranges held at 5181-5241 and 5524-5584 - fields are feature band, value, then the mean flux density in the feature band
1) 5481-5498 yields 0.3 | 42.7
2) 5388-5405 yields 0.9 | 40.8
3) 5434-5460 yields -0.5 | 44.2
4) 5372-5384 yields -0.7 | 45.5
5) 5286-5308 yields -1.4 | 45.3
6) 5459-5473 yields 0.2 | 42.9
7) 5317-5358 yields -0.5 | 43.3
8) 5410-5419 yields 0.4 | 41.3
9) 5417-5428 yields 0.2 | 42.4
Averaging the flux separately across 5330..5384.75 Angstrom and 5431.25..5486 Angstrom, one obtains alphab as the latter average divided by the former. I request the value 1.0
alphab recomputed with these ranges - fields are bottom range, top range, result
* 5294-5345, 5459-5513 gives 0.94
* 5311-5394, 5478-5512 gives 0.96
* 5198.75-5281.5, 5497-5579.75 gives 1.00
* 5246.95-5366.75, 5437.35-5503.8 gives 0.99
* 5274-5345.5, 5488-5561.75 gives 0.93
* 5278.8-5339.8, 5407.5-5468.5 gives 0.96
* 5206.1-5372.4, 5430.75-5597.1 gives 0.99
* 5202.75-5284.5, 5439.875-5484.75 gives 1.02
